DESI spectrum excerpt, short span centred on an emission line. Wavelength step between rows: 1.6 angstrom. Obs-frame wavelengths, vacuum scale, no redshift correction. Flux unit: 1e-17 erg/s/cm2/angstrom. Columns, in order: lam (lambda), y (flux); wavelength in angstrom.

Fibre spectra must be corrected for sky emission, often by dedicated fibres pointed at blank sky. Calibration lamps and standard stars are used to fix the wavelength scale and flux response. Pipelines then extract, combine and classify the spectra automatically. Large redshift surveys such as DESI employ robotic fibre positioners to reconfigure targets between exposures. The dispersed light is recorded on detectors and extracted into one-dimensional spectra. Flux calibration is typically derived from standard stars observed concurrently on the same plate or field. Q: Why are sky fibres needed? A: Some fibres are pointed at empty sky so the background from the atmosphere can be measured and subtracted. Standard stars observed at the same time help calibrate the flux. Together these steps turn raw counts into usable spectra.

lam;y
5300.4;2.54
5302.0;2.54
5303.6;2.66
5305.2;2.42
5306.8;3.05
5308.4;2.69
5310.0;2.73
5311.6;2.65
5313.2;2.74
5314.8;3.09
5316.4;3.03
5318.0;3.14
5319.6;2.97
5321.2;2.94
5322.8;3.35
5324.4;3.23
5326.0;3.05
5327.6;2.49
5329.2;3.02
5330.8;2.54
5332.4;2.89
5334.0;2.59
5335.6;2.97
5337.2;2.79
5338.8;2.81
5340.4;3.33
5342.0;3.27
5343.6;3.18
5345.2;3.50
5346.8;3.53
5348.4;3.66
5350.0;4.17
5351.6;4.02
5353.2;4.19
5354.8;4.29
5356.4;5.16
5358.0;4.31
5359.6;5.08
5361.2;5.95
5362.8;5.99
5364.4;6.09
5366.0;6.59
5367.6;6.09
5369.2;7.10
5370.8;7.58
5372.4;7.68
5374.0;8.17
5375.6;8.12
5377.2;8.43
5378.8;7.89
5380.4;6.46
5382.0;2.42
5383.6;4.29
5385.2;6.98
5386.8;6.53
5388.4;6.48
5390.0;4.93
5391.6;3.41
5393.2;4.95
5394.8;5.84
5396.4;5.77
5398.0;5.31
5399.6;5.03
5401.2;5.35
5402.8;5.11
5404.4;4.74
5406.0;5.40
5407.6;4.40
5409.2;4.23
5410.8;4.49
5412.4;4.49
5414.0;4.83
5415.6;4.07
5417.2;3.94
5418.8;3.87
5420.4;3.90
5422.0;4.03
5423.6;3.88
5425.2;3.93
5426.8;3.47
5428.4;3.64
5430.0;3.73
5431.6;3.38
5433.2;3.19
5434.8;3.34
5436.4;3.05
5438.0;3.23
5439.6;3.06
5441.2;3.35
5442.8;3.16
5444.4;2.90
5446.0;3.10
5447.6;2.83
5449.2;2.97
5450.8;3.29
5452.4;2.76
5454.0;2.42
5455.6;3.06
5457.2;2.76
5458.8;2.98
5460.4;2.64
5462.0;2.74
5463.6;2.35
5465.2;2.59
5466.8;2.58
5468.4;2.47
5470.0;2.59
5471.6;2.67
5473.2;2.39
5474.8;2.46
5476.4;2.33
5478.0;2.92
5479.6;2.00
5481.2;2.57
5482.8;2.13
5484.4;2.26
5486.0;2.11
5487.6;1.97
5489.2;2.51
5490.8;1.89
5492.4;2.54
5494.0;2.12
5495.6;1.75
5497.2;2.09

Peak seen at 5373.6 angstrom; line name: C IV 1549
